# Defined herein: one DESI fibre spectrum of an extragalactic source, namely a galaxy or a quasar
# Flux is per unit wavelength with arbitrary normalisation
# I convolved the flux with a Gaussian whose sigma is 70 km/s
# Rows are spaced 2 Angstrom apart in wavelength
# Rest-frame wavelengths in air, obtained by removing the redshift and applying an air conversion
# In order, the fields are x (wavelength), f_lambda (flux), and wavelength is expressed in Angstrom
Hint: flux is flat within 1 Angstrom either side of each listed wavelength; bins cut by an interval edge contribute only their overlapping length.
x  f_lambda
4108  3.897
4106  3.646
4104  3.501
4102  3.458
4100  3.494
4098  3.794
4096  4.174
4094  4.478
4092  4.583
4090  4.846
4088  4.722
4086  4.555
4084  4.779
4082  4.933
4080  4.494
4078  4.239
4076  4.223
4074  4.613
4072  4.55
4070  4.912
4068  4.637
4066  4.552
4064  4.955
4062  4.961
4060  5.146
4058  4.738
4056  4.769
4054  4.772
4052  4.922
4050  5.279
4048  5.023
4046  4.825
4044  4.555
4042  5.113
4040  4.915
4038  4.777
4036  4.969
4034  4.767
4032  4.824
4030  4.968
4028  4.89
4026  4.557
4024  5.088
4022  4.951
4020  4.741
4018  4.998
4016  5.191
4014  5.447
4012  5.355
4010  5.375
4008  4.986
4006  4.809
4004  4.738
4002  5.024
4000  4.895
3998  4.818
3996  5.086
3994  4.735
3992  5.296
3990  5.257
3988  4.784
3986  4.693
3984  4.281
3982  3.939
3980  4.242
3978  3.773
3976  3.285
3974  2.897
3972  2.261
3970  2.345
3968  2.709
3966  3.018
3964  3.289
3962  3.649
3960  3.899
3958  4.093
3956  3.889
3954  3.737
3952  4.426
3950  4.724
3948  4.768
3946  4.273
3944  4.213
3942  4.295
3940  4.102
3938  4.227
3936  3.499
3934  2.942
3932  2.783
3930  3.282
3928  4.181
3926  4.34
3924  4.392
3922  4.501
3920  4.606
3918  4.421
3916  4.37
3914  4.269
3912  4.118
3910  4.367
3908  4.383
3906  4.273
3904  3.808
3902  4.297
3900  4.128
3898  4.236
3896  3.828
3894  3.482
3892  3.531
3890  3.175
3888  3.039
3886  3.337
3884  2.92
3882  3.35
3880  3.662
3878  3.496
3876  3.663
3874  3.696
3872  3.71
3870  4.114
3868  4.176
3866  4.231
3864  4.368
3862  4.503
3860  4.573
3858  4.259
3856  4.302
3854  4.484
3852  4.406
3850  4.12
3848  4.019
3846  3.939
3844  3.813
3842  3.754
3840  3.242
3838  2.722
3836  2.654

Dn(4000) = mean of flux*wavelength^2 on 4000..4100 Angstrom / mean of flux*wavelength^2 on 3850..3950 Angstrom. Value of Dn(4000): 1.29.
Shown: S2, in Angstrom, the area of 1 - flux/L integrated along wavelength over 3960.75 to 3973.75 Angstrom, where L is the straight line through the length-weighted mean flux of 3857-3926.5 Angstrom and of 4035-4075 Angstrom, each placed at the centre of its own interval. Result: 4.4 Angstrom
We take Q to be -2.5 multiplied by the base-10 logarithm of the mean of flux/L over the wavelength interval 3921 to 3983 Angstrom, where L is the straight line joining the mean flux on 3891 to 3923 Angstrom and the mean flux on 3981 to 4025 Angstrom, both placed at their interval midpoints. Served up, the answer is 0.20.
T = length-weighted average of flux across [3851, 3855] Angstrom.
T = 4.45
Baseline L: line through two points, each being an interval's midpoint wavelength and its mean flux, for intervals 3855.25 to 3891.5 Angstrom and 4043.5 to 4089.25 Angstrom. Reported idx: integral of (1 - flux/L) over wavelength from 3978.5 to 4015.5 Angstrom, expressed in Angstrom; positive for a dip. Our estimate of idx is -3.8 Angstrom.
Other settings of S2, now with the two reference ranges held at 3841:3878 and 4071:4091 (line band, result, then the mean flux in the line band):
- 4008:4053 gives -5.0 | 4.98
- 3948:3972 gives 4.0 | 3.61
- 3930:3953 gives 1.6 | 3.99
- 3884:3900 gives 2.5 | 3.52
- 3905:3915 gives -0.2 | 4.28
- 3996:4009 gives -1.4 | 4.89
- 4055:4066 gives -0.8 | 4.88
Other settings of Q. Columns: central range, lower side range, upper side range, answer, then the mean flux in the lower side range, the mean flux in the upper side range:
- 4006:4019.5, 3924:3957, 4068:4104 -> -0.23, 3.99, 4.38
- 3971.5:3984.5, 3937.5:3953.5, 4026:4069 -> 0.27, 4.36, 4.87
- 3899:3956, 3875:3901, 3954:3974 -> -0.22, 3.53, 3.25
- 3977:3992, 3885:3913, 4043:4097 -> -0.05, 3.86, 4.71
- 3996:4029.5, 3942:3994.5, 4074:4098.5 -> -0.20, 3.94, 4.5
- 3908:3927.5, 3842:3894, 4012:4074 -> -0.05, 3.87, 4.9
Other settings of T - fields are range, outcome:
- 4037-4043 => 4.93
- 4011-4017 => 5.33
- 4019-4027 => 4.83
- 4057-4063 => 4.95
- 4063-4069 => 4.71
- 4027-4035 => 4.86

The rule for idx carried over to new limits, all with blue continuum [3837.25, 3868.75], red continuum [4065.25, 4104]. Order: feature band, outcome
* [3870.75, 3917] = 3.77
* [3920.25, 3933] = 0.66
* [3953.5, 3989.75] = 5.19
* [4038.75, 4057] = -2.35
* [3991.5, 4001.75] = -1.64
